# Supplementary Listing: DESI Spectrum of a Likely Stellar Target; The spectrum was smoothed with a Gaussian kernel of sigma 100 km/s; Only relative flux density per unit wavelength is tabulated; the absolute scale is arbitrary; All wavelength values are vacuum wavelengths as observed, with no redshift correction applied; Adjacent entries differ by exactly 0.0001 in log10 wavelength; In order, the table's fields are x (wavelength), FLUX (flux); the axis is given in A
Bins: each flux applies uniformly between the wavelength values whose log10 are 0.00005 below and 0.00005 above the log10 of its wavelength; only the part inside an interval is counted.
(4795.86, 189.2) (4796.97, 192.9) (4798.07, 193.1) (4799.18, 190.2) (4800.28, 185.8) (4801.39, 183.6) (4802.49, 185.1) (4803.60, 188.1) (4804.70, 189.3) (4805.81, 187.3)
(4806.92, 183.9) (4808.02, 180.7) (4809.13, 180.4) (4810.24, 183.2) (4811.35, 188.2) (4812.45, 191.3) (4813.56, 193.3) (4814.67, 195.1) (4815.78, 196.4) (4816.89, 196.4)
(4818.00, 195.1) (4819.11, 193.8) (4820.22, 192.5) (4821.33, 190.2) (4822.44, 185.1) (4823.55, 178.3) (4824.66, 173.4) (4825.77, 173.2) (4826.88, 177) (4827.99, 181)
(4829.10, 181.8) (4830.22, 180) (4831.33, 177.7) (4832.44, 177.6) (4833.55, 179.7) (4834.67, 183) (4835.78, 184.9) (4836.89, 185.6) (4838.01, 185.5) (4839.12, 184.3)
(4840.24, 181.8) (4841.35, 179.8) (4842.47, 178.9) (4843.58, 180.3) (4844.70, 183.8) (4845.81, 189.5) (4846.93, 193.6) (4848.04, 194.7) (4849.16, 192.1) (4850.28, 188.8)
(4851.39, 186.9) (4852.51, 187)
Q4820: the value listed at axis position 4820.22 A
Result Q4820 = 192.5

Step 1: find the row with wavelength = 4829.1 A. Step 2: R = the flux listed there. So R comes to 181.8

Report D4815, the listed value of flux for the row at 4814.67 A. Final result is 195.1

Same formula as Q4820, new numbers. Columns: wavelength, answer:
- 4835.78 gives 184.9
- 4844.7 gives 183.8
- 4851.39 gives 186.9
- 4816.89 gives 196.4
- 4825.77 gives 173.2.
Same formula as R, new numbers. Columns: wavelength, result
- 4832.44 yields 177.6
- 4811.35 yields 188.2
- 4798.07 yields 193.1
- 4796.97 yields 192.9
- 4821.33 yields 190.2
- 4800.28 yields 185.8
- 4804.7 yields 189.3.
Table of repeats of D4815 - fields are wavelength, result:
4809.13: 180.4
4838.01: 185.5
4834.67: 183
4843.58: 180.3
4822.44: 185.1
